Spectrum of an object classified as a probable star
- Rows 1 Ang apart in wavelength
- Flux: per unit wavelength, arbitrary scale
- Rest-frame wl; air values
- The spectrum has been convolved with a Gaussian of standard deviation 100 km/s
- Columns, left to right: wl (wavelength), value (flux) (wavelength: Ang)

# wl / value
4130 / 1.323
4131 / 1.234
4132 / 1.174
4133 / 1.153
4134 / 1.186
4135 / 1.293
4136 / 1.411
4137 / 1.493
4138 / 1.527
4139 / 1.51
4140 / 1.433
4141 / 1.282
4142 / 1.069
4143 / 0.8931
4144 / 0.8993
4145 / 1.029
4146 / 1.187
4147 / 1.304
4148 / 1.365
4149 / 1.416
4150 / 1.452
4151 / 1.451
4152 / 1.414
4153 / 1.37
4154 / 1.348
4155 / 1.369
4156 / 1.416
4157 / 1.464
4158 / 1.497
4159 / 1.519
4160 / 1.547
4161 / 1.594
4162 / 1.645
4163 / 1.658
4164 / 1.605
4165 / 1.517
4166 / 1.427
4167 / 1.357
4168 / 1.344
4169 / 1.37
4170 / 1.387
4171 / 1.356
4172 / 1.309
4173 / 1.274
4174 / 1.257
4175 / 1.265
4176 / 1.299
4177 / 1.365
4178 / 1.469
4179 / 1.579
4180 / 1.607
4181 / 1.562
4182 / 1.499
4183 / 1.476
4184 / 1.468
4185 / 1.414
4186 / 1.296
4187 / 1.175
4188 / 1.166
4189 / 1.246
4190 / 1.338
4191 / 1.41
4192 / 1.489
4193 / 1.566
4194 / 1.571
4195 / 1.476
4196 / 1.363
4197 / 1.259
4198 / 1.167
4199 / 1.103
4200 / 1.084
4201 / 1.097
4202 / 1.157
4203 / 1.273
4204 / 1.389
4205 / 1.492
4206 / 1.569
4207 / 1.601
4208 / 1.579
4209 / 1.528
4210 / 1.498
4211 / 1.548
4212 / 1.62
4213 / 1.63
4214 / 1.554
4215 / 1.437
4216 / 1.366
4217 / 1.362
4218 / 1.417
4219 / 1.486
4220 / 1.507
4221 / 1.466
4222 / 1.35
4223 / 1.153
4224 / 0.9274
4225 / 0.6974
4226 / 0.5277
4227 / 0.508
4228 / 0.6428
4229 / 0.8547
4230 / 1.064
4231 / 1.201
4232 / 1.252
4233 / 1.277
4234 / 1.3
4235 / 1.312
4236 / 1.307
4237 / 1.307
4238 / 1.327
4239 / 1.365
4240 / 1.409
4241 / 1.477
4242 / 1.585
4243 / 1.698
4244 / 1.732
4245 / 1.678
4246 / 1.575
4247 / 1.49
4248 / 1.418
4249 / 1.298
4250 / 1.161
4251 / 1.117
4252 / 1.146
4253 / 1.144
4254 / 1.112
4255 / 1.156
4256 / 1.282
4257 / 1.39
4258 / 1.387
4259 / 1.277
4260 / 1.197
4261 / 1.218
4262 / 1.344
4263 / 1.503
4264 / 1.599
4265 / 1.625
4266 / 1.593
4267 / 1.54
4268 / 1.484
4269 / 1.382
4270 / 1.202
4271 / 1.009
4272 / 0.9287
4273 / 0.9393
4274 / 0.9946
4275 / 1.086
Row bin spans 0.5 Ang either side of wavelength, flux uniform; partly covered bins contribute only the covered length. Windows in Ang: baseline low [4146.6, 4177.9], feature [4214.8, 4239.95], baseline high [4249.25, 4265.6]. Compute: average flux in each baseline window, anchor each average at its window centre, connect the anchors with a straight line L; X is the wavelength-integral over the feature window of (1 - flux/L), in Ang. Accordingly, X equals 2.93 Ang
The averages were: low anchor 1.42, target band 1.18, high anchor 1.29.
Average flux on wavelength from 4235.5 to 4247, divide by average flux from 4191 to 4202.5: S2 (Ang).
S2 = 1.1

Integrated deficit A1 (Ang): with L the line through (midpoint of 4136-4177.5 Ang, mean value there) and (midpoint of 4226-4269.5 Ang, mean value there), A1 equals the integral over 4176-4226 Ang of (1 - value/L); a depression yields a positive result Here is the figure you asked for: -1.2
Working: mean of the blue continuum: 1.37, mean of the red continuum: 1.31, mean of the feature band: 1.38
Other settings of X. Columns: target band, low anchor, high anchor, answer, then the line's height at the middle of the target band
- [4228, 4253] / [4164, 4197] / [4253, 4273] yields 0.1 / 1.34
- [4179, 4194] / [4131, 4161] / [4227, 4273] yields -1.1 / 1.32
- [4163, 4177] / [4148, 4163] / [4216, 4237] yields 0.2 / 1.4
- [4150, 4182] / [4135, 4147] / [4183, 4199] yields -3.4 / 1.3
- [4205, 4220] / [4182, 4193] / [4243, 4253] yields -1.4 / 1.38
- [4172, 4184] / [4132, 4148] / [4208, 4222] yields -0.4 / 1.37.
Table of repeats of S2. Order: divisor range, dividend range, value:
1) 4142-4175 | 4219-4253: 0.91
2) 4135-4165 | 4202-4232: 0.92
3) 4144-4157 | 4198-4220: 1.06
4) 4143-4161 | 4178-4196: 1.06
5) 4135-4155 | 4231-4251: 1.07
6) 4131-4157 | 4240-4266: 1.07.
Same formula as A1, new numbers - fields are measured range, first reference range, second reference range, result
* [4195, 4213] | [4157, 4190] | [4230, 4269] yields 0.3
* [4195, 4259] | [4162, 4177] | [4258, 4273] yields 2.6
